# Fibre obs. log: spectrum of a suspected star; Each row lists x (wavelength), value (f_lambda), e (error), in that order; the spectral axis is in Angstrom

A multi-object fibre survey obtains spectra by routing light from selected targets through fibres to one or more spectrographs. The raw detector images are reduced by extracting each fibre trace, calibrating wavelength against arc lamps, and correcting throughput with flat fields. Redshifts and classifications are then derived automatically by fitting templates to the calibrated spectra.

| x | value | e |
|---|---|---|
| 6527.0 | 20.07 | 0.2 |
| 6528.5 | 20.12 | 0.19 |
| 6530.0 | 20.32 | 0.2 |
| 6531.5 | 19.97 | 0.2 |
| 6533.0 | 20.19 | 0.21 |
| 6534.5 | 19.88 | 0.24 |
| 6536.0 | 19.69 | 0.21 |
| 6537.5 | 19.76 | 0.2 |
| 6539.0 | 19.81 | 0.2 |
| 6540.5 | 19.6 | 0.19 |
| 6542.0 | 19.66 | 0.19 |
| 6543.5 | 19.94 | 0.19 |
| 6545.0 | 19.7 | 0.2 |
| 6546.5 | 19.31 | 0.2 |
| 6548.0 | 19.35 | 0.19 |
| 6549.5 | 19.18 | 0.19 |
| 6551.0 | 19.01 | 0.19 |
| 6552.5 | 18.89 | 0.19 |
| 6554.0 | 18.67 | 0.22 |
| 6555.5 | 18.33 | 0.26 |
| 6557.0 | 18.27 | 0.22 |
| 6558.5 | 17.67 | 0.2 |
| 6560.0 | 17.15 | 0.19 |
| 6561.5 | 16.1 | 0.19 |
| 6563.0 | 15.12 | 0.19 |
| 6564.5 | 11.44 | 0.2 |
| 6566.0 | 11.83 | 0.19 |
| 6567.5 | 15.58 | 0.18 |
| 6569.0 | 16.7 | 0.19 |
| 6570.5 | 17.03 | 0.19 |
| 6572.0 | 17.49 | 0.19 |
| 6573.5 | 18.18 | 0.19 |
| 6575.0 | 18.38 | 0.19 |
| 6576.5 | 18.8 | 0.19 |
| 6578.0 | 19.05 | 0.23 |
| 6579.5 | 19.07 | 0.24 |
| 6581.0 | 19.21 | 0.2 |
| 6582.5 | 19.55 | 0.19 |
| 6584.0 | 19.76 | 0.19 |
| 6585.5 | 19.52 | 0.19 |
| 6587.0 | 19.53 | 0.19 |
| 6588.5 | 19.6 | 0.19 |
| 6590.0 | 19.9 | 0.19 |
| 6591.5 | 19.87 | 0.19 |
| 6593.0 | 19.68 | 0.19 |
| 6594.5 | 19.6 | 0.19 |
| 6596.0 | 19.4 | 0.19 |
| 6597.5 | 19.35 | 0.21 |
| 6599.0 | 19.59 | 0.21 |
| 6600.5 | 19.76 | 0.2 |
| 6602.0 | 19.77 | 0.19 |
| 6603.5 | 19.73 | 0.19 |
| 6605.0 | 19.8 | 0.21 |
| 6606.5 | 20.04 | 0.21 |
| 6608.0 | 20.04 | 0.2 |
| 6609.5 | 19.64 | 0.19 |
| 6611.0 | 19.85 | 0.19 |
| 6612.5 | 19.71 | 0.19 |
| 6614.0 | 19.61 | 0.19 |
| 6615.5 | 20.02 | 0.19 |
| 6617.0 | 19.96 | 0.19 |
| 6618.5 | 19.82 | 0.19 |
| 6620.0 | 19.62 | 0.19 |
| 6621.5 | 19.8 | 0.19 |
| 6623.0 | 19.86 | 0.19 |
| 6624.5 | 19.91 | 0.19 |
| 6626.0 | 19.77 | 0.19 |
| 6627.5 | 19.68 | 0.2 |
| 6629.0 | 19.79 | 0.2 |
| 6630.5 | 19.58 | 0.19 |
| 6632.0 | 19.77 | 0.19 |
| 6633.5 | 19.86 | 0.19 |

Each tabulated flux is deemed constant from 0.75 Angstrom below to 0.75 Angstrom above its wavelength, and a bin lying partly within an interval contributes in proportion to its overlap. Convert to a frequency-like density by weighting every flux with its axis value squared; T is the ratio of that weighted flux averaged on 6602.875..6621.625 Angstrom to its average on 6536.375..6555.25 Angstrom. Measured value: 1.04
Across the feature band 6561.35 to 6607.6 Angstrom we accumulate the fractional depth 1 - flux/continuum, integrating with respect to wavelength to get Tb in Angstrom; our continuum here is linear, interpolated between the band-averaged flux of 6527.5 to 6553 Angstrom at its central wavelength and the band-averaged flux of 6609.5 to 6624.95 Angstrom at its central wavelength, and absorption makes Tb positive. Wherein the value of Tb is 3.2 Angstrom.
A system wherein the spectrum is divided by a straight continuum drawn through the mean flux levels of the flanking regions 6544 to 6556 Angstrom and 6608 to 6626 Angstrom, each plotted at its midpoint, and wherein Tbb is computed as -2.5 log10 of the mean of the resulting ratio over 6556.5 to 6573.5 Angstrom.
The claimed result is 0.21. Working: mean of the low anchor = 19.1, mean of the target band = 15.9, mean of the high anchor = 19.8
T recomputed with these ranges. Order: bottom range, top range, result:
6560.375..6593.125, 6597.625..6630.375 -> 1.13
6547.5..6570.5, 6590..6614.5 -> 1.19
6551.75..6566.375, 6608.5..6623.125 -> 1.22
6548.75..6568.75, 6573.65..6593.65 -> 1.17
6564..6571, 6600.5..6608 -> 1.38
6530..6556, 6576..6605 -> 1.02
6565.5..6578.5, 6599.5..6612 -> 1.17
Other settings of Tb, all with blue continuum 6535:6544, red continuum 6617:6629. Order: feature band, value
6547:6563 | 1.31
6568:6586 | 1.15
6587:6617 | 0.07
